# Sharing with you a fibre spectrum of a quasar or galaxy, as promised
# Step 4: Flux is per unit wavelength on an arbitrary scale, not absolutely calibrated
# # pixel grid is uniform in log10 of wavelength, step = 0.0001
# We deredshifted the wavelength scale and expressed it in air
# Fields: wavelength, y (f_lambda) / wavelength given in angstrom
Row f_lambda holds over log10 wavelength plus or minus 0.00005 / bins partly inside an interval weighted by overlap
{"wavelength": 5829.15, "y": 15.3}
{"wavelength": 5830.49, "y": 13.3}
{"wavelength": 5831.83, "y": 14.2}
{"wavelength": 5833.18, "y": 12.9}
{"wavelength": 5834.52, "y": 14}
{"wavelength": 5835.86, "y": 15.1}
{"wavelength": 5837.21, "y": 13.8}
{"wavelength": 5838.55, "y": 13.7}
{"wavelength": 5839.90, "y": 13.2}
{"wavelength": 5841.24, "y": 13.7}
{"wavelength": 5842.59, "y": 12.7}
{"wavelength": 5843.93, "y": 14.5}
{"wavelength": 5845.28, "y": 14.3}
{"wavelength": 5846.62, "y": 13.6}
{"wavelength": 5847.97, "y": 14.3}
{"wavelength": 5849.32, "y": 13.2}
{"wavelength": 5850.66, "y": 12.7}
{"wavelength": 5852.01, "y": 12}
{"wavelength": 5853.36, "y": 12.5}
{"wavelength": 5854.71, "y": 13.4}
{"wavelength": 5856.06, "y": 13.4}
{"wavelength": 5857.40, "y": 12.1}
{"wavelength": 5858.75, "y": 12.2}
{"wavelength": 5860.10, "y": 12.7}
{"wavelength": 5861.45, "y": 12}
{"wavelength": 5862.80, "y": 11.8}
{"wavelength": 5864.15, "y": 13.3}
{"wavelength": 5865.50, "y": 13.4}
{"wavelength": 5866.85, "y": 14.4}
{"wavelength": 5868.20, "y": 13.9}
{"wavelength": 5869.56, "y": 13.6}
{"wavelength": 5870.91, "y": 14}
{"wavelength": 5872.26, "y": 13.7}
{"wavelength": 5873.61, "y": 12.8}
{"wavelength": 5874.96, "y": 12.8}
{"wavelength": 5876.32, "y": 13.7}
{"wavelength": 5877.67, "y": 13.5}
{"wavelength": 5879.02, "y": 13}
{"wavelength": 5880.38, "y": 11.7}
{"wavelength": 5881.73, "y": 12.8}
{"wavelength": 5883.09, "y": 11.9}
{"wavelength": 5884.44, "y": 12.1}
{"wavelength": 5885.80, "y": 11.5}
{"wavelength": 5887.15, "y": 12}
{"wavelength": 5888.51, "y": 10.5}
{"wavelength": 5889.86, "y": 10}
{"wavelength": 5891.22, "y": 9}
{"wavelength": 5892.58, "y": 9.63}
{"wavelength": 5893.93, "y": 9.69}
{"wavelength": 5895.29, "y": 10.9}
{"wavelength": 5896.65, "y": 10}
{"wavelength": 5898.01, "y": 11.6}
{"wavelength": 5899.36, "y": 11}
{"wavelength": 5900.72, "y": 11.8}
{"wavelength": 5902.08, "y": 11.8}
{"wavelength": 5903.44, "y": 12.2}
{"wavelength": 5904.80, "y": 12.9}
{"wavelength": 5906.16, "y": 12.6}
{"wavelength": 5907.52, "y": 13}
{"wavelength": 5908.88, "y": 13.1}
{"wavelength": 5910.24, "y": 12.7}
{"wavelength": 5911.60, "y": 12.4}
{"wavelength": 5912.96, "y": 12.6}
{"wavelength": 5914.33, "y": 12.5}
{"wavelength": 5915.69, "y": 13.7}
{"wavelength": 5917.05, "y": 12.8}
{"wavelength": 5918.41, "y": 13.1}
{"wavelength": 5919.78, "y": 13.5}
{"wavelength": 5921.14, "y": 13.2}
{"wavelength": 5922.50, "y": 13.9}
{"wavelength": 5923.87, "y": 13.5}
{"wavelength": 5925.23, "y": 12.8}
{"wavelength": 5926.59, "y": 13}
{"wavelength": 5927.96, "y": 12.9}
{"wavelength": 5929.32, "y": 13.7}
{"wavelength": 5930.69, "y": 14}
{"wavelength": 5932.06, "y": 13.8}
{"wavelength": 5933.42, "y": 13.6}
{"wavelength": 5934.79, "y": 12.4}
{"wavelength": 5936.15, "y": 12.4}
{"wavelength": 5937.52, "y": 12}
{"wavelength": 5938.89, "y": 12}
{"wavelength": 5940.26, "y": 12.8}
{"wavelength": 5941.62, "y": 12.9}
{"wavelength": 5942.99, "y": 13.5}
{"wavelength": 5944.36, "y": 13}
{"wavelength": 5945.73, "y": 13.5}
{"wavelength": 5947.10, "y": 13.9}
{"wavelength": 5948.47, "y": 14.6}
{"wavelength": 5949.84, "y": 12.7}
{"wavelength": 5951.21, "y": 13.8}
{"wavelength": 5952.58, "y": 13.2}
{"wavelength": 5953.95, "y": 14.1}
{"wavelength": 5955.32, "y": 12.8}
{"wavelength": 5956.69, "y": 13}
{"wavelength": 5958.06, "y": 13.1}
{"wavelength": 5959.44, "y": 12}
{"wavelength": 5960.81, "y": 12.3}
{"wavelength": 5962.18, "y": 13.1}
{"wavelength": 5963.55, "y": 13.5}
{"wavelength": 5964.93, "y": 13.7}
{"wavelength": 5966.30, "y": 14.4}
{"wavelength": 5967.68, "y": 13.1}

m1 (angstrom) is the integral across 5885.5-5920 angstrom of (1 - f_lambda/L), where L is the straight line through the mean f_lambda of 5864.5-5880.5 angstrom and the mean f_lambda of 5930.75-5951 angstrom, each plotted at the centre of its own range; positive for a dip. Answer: 3.9 angstrom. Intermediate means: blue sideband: 13.4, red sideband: 13.1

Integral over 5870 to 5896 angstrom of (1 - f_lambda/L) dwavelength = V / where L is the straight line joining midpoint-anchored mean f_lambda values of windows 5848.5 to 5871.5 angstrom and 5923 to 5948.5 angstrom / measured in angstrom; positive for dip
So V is 2.3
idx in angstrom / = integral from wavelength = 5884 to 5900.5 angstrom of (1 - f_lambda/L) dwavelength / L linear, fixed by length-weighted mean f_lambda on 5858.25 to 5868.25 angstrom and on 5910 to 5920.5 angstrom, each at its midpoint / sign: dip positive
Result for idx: 2.87 angstrom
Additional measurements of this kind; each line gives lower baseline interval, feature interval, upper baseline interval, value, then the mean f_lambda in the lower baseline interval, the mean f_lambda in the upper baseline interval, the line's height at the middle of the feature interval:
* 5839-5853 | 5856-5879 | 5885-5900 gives -2.0 angstrom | 13.4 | 10.5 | 12.1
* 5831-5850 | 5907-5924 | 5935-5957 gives 0.3 angstrom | 13.8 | 13.1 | 13.3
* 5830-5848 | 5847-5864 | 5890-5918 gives 0.7 angstrom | 13.8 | 11.8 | 13.3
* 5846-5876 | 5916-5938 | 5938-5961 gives -0.1 angstrom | 13.1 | 13.1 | 13.1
